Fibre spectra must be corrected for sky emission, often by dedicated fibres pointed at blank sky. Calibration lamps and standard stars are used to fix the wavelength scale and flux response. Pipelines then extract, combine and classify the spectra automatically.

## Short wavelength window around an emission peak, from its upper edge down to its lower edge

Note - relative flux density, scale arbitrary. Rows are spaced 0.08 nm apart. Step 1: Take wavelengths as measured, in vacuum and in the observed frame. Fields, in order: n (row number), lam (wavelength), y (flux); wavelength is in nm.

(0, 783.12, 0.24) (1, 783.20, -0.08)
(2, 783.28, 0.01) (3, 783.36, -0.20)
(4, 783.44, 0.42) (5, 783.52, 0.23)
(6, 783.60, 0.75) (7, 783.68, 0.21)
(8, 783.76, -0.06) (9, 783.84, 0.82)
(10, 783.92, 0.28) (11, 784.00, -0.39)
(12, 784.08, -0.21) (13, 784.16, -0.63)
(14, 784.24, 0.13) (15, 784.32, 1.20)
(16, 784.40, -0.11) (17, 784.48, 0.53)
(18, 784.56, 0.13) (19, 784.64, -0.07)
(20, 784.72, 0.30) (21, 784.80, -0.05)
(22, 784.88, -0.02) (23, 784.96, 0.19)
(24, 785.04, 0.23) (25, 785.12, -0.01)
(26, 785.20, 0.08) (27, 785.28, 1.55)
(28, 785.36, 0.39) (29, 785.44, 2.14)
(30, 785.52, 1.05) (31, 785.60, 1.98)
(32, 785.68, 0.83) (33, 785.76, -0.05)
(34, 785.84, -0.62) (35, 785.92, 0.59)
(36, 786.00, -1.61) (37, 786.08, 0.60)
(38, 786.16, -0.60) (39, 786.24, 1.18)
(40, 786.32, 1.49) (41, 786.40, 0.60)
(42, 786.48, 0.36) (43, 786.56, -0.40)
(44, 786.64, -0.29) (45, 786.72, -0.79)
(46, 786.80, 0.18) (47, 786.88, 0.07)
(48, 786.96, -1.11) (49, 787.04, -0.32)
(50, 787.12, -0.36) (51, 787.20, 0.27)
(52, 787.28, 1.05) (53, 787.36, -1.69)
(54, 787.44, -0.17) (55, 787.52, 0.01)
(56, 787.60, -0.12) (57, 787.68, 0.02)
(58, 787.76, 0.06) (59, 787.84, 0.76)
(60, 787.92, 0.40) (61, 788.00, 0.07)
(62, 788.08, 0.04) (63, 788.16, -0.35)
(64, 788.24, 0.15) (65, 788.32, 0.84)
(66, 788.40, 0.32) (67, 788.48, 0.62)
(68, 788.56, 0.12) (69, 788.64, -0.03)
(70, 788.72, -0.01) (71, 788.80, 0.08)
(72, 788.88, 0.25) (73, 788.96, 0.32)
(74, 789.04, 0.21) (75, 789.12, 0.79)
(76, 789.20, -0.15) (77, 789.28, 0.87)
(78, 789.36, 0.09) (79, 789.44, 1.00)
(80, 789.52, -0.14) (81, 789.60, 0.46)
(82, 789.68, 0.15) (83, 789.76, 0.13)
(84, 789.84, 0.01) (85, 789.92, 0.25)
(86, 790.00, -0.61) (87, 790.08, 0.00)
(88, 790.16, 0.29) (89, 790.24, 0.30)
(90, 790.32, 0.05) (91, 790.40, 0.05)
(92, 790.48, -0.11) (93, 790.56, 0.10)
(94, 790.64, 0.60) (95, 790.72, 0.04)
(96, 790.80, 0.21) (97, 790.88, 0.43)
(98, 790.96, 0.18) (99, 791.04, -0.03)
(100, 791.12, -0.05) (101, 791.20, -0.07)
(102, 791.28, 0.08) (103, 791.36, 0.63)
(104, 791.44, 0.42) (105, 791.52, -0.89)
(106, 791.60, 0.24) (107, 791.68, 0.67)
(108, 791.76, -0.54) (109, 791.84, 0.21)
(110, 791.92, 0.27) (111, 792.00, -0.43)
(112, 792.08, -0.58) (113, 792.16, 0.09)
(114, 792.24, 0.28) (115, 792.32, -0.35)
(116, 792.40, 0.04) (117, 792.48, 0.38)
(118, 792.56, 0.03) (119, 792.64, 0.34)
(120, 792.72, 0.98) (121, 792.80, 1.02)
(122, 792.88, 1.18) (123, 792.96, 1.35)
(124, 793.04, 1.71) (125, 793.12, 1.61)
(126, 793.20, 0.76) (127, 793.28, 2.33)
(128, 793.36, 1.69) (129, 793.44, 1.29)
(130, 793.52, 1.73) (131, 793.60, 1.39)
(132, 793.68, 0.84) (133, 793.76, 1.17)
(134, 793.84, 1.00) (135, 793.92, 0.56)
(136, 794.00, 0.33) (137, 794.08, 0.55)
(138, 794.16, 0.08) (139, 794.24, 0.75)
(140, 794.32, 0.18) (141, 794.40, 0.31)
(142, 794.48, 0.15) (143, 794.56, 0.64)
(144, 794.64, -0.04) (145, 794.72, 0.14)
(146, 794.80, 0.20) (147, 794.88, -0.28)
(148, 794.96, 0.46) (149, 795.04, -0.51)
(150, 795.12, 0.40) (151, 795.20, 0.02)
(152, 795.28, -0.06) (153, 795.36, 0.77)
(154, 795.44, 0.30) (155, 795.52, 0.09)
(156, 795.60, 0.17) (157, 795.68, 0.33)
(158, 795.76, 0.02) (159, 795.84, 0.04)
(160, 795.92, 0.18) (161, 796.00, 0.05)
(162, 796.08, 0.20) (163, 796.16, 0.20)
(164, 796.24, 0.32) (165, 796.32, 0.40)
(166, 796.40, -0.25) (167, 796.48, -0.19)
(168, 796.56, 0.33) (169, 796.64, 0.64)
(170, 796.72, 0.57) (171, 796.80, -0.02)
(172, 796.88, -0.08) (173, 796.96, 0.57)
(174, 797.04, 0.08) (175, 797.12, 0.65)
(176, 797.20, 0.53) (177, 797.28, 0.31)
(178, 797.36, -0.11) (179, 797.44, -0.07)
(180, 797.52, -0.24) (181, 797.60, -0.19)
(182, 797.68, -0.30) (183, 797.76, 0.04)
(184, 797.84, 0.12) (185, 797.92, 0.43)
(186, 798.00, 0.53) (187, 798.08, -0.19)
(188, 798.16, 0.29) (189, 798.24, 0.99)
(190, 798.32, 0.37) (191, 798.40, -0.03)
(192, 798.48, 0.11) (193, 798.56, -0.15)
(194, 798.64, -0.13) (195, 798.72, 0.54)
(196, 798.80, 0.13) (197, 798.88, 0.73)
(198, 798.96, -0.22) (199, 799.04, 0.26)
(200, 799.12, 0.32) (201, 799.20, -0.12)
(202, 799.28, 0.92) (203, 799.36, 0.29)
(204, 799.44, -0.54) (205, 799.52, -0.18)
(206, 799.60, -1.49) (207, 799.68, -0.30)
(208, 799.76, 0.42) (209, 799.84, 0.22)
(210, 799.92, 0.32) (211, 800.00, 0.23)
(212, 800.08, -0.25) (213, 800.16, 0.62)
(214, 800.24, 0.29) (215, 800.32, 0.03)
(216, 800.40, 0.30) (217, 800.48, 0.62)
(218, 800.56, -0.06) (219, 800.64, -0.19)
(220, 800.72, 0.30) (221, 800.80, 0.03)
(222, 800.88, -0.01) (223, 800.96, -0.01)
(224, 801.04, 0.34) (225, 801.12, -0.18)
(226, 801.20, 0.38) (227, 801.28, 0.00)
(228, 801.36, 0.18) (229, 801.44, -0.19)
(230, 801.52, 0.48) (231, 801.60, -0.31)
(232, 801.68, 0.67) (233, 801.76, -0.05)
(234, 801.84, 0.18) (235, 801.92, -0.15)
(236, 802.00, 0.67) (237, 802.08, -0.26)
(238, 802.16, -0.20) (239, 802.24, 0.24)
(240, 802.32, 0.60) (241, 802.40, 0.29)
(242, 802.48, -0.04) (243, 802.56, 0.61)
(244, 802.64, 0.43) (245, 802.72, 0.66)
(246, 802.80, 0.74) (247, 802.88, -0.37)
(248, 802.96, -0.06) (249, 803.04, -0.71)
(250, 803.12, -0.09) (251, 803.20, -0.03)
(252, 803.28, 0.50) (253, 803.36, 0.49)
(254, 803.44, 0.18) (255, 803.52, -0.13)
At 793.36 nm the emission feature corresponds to [O II]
